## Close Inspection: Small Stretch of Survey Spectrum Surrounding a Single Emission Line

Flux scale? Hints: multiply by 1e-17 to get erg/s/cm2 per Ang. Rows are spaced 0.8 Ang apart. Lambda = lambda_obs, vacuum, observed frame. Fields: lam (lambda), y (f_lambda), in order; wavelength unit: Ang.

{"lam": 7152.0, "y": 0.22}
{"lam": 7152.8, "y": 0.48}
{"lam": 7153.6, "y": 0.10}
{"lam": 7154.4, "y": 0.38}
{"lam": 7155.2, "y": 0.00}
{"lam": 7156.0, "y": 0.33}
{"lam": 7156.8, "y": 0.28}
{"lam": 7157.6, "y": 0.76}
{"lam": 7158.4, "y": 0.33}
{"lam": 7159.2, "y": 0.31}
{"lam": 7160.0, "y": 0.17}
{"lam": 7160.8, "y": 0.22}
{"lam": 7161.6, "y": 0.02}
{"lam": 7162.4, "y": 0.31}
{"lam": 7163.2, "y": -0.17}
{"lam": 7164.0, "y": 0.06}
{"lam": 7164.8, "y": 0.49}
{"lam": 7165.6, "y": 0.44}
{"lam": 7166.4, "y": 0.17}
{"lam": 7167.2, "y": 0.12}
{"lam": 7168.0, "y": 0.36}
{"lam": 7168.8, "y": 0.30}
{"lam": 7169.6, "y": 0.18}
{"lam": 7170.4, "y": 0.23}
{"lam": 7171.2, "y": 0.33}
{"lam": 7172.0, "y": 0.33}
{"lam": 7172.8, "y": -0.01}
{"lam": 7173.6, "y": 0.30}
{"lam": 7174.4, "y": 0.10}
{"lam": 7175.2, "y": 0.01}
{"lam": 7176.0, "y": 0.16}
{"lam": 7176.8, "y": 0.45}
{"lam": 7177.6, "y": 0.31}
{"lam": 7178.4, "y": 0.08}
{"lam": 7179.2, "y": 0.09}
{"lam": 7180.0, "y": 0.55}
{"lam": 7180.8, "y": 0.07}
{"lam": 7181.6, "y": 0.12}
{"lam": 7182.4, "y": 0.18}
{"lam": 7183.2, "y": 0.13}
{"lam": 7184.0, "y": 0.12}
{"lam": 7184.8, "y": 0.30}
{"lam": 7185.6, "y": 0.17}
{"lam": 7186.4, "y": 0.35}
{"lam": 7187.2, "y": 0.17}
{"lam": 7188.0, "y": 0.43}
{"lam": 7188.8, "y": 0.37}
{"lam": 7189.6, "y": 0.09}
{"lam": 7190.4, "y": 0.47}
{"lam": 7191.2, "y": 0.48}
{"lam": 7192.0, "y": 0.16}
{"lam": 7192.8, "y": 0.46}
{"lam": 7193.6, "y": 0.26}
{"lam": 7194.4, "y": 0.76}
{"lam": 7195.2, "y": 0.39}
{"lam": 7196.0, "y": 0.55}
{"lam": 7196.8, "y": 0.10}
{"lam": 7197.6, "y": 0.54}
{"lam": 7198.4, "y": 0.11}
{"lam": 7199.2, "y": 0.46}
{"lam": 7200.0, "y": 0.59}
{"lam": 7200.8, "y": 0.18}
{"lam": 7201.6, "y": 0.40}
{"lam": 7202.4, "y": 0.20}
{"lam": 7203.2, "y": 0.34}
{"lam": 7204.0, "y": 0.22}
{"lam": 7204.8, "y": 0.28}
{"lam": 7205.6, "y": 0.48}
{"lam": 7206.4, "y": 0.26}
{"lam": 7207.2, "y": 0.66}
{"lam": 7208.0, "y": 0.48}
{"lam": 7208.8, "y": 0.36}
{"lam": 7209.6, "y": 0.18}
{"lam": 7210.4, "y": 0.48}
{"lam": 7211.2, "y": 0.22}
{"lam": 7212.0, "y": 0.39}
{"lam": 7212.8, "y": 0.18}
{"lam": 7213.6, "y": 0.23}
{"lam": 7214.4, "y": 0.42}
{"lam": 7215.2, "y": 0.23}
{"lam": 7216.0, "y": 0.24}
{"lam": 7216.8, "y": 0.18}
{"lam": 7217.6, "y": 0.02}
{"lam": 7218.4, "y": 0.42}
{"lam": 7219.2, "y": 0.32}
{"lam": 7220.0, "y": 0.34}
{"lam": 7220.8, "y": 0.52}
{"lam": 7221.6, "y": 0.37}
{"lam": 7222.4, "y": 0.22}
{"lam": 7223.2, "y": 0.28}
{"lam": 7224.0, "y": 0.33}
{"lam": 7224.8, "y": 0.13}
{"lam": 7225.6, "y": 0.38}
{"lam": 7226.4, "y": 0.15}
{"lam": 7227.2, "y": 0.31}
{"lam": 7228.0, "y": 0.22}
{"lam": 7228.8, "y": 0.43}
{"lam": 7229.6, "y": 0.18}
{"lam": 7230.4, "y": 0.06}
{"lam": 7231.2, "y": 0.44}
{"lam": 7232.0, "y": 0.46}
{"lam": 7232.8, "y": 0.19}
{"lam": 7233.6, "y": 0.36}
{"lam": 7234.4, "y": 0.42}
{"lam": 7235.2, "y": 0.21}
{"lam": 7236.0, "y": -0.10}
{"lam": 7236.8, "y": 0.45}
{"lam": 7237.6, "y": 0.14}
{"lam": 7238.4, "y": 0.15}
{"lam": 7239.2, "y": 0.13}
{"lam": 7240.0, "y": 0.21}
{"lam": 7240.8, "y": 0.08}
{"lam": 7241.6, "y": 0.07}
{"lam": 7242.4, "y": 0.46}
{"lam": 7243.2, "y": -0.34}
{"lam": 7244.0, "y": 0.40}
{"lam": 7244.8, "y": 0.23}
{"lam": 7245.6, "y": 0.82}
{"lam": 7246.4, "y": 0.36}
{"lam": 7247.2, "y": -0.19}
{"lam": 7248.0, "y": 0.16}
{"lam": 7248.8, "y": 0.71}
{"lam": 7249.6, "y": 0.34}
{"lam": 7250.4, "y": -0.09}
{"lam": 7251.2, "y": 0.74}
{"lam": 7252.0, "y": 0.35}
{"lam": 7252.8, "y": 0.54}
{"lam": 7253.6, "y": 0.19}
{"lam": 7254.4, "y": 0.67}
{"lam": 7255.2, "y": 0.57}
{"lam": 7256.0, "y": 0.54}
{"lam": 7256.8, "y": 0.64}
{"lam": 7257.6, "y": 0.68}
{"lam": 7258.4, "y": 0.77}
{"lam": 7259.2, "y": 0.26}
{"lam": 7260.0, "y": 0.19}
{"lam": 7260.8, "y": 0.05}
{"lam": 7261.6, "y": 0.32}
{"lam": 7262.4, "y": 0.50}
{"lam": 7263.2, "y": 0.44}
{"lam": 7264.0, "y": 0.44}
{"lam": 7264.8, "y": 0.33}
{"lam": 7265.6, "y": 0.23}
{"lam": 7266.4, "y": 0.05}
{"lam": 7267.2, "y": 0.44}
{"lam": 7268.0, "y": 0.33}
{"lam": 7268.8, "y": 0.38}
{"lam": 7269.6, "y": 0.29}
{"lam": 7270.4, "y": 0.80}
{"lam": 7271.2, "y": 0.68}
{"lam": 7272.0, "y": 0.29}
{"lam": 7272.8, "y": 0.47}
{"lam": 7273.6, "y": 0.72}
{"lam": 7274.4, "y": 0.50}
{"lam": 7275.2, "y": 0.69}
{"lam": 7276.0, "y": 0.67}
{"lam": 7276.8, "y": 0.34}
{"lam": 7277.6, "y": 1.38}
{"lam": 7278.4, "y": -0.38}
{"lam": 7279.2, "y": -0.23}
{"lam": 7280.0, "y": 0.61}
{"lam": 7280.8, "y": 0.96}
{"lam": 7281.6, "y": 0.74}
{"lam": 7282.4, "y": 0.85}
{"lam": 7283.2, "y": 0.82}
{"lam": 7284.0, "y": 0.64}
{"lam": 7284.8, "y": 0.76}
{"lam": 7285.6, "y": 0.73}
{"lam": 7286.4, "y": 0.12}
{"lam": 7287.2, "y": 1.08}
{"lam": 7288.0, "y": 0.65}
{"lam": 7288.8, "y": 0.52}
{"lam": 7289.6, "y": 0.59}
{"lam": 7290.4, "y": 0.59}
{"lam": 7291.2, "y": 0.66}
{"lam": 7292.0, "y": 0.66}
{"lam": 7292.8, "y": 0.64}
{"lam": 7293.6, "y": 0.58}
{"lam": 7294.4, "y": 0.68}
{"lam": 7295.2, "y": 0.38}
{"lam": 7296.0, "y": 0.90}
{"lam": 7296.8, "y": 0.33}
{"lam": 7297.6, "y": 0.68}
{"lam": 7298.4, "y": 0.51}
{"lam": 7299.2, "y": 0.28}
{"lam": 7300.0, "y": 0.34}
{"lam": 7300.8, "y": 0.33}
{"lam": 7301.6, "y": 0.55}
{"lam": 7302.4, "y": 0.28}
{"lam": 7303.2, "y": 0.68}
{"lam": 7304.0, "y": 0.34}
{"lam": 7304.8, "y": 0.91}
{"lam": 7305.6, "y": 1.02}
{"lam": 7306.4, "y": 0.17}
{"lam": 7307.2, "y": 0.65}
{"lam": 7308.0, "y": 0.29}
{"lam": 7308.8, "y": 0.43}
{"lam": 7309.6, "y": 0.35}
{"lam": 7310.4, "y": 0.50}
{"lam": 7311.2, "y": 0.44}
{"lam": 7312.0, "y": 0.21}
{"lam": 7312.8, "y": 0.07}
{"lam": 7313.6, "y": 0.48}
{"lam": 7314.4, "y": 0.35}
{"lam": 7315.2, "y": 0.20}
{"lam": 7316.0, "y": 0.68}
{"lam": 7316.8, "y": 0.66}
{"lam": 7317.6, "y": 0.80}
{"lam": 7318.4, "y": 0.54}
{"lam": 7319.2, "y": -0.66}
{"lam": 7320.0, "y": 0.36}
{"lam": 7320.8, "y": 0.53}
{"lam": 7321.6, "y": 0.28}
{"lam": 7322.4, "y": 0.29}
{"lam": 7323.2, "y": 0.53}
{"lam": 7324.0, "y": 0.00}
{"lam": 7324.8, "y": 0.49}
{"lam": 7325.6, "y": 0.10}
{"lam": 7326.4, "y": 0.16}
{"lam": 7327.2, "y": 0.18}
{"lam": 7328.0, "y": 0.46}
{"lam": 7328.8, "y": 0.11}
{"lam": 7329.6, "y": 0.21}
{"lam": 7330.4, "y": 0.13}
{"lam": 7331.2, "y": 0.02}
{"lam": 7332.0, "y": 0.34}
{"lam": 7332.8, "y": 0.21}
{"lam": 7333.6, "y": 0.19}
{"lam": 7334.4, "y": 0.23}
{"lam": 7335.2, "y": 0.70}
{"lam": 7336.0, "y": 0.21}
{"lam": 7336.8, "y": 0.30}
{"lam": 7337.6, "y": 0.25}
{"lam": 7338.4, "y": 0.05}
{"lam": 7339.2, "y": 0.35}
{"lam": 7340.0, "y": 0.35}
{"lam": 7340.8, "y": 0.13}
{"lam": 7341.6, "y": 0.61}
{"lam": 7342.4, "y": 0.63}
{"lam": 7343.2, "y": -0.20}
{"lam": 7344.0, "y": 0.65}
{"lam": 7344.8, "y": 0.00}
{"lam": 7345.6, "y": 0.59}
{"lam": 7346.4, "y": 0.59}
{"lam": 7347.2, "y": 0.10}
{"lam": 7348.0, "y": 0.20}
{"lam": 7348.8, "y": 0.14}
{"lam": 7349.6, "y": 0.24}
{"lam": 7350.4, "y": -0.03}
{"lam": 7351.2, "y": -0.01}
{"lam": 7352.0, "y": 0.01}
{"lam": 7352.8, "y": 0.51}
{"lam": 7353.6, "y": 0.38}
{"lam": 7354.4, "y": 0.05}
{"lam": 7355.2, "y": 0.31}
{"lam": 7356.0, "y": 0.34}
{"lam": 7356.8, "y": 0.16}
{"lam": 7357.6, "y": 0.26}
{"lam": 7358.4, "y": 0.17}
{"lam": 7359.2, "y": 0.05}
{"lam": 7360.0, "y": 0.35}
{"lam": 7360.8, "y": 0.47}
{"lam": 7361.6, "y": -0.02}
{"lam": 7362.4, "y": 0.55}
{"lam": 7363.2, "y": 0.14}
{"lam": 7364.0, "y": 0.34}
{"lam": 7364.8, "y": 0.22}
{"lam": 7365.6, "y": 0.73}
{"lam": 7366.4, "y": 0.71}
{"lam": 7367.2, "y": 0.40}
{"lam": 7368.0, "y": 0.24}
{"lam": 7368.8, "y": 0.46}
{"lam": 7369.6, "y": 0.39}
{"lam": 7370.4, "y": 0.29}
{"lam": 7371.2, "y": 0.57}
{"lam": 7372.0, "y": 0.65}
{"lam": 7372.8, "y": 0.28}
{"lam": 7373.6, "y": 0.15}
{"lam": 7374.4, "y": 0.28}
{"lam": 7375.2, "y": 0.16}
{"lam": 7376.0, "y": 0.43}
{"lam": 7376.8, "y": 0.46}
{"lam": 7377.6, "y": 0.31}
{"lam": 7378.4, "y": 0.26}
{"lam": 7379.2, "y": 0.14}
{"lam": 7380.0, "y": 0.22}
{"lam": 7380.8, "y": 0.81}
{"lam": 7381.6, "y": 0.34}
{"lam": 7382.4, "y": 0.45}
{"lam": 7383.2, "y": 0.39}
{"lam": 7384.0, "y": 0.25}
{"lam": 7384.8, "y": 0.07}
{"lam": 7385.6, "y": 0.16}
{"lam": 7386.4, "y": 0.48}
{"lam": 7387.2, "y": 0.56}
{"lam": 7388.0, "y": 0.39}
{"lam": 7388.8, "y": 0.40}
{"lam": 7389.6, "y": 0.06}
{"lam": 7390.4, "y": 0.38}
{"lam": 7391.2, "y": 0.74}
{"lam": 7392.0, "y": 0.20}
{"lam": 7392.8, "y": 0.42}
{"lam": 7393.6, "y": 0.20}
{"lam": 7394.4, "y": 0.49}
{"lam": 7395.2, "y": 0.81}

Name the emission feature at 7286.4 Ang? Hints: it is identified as Mg II 2798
